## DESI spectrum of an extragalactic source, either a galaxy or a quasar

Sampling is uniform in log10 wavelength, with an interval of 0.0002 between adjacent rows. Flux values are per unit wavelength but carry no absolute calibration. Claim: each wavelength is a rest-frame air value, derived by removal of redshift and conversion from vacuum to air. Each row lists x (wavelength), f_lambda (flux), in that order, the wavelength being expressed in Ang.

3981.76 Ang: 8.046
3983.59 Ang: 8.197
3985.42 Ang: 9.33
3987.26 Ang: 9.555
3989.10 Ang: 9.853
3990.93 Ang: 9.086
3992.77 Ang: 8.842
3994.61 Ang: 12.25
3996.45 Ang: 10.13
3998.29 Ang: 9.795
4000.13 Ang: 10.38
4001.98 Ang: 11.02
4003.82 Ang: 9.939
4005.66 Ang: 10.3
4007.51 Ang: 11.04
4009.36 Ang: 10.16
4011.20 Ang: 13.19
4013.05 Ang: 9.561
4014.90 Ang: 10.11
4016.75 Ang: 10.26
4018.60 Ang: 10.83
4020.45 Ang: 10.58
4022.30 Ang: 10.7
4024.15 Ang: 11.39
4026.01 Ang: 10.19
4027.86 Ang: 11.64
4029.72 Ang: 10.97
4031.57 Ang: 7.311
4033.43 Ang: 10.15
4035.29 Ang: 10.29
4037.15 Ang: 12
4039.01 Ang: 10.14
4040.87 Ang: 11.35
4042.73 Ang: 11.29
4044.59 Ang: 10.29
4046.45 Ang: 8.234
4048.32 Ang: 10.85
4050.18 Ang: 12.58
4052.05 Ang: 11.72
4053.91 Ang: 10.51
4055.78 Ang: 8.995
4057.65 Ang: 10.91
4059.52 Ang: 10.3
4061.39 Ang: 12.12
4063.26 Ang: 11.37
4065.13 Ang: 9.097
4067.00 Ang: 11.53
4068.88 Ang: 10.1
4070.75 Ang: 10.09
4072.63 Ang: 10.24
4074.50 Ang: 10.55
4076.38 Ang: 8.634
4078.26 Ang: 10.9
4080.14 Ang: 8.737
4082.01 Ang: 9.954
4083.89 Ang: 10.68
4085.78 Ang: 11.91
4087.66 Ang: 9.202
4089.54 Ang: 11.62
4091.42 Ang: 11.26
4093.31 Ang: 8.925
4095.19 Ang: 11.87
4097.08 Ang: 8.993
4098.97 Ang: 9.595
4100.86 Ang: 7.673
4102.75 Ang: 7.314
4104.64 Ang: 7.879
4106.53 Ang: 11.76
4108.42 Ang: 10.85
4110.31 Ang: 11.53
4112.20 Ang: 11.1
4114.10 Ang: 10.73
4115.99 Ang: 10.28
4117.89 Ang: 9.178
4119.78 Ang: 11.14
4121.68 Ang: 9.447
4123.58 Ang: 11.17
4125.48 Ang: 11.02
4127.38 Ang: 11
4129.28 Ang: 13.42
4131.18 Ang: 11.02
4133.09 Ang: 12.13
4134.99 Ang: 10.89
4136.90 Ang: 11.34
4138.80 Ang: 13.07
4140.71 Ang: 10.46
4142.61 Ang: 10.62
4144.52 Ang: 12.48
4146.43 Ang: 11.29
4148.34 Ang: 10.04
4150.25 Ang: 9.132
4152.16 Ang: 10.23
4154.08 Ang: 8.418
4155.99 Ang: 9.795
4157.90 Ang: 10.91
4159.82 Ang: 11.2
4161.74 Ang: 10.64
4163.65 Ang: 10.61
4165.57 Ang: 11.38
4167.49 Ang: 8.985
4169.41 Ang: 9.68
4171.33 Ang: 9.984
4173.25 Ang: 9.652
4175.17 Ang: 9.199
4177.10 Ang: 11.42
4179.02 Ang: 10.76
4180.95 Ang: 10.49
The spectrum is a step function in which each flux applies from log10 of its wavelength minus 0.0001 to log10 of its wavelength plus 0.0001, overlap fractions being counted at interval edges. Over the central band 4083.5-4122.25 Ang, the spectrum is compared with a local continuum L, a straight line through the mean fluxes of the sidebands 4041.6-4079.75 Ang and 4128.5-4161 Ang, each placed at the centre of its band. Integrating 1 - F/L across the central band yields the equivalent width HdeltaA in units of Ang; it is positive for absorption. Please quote 2.1 Ang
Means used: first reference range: 10.5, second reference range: 10.9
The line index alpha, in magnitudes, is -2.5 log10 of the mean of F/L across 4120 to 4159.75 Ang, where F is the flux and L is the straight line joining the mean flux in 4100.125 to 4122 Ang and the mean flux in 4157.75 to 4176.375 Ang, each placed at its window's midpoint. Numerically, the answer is -0.09 mag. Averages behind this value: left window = 9.95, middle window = 10.9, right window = 10.2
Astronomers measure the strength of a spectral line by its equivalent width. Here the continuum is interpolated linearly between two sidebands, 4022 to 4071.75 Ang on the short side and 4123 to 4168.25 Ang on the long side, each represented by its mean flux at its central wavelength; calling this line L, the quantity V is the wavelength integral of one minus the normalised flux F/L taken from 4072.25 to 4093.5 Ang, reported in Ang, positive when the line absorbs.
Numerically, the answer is 0.9 Ang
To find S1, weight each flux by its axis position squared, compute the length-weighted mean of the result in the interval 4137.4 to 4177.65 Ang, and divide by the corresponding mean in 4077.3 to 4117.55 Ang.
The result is 1.1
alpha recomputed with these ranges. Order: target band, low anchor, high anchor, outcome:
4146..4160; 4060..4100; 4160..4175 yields 0.02 mag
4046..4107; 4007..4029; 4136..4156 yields 0.06 mag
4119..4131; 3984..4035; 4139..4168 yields -0.07 mag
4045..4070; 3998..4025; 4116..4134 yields 0.02 mag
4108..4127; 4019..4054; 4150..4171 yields -0.04 mag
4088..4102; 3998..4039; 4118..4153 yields 0.10 mag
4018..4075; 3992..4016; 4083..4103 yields -0.03 mag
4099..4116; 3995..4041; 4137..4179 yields 0.07 mag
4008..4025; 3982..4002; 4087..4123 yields -0.10 mag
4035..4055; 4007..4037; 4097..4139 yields -0.03 mag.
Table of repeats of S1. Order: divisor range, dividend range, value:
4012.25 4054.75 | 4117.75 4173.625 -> 1.07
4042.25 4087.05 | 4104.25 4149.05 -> 1.09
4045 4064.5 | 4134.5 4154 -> 1.06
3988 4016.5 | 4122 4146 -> 1.18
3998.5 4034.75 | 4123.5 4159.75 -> 1.11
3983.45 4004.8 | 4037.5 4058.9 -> 1.10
